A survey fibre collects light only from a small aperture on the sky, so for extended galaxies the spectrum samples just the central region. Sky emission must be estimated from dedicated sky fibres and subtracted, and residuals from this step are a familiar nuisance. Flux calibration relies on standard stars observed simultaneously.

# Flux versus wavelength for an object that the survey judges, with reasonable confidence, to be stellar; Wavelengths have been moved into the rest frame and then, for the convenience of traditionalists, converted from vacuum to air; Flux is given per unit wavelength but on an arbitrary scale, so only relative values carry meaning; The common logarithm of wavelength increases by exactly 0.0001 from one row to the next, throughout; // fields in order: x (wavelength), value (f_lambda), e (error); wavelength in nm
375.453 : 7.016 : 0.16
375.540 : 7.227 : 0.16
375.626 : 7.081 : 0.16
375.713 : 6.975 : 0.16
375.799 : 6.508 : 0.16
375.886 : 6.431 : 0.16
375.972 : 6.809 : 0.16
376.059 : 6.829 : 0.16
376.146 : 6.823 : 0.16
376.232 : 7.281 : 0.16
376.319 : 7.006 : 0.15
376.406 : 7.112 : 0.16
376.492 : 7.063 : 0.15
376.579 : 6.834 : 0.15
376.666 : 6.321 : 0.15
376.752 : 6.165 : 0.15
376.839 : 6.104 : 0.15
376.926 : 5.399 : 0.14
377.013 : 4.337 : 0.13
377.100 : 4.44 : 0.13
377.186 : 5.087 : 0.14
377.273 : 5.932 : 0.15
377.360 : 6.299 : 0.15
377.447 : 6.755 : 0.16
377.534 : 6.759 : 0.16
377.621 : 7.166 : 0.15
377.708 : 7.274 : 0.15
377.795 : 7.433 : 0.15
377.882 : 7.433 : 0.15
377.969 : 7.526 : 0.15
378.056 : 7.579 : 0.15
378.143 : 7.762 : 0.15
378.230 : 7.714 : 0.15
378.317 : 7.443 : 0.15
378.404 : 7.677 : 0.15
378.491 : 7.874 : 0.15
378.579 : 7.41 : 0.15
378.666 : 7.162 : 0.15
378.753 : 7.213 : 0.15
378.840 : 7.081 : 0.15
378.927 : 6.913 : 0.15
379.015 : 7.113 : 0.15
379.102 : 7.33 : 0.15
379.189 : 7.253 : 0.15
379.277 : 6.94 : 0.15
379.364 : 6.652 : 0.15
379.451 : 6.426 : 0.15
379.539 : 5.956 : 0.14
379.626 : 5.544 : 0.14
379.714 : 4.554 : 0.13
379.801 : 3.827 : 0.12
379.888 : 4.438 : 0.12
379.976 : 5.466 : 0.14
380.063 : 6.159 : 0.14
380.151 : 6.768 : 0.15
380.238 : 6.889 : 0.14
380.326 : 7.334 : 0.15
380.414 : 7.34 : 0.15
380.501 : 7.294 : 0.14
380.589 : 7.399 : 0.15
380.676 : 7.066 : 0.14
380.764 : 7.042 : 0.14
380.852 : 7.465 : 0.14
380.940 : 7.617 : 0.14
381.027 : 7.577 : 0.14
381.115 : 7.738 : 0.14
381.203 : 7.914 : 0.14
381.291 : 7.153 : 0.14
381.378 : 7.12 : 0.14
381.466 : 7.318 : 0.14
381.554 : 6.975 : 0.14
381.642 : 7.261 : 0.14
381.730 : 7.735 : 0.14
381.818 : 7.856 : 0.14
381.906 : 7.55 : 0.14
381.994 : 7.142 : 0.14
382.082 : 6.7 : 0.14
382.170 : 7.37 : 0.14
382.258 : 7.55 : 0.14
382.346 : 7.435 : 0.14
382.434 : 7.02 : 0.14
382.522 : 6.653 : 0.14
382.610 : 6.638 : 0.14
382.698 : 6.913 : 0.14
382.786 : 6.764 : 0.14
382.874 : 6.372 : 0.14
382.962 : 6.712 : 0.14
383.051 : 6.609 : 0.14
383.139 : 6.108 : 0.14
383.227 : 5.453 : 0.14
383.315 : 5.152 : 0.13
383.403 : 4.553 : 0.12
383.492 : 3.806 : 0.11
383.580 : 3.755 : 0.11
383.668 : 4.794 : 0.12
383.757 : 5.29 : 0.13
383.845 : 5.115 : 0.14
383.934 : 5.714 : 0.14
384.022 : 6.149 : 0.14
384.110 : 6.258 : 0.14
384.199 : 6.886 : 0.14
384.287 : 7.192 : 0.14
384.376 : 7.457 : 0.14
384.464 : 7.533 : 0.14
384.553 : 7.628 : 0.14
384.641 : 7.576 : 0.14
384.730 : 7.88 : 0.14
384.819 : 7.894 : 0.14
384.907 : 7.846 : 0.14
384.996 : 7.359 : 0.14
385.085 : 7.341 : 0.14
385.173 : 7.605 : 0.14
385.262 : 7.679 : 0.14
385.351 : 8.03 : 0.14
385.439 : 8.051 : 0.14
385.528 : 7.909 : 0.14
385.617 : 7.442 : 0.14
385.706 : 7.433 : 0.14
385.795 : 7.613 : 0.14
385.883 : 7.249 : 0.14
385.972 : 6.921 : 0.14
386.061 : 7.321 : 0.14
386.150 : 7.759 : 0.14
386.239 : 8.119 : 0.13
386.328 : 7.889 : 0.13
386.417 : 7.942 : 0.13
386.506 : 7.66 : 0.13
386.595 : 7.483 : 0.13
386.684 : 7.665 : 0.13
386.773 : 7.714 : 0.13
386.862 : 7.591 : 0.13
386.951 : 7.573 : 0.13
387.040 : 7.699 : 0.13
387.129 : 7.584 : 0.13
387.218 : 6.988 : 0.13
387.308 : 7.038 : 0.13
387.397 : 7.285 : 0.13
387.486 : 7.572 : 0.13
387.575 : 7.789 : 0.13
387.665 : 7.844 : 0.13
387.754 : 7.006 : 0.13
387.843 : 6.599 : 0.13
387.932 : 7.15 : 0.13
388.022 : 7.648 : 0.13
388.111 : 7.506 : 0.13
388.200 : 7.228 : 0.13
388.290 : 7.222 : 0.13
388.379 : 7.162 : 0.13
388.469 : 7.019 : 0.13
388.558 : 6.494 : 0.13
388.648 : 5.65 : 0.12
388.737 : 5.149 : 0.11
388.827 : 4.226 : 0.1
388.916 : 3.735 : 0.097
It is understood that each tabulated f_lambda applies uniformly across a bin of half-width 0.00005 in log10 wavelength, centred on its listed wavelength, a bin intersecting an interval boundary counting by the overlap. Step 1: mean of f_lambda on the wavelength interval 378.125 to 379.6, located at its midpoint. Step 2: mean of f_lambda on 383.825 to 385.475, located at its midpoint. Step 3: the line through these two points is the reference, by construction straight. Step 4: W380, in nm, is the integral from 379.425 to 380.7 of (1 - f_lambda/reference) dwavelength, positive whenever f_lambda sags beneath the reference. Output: 0.18 nm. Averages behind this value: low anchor 7.14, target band 6.15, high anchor 7.25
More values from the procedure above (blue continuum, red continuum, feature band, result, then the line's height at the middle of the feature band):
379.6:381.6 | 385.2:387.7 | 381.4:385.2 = 0.24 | 7.12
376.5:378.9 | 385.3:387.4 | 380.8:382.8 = -0.04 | 7.15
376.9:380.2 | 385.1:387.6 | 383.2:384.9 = 0.26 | 7.28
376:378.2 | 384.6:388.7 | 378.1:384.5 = 0.26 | 6.97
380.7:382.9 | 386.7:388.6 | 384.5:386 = -0.07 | 7.29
